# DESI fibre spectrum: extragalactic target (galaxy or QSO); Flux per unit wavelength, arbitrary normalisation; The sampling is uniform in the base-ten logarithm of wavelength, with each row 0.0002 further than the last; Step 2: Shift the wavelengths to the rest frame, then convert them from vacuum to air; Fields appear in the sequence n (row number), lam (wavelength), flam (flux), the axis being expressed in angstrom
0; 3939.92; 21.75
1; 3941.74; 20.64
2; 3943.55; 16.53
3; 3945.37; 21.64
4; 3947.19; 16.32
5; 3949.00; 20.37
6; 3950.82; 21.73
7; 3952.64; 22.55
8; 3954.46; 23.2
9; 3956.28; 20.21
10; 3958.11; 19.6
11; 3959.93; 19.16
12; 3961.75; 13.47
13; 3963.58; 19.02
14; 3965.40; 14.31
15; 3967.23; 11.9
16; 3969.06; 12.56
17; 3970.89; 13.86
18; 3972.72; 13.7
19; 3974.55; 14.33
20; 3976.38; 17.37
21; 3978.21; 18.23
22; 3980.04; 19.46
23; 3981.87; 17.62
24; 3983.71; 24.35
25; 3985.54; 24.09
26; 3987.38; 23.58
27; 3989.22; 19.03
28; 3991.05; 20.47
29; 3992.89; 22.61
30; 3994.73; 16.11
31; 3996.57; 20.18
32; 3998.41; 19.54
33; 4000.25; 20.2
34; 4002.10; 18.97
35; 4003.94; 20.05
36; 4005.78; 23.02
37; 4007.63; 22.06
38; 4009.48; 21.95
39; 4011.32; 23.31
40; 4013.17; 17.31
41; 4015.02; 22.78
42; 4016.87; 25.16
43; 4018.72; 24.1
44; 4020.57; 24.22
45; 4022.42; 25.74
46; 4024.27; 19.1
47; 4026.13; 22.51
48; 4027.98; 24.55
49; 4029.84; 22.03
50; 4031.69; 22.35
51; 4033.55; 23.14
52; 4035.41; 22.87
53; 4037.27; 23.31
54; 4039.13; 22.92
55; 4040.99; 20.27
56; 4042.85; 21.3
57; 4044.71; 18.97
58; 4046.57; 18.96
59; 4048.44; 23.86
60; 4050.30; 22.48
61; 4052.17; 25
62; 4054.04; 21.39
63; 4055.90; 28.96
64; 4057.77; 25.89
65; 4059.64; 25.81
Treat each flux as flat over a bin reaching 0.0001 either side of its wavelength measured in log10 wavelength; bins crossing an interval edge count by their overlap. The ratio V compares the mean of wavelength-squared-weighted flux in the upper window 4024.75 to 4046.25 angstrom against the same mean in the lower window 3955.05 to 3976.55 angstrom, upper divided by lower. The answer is 1.44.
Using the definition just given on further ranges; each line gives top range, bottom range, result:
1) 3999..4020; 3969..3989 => 1.20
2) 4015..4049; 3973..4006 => 1.16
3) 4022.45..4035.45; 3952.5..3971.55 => 1.37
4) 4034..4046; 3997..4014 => 1.06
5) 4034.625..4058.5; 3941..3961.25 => 1.19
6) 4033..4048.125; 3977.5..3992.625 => 1.05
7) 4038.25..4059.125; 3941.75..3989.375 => 1.29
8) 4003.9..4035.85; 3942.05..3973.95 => 1.32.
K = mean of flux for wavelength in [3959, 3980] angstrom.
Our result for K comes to 15.4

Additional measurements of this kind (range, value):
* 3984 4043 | 21.9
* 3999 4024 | 22.1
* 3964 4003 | 18.2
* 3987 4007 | 20.3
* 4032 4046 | 21.8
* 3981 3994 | 21.6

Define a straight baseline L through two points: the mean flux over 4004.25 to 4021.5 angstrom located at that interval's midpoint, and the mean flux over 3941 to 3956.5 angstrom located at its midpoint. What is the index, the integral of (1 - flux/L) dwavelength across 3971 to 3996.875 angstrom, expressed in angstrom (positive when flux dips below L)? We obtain 2.9 angstrom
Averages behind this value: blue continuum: 20.4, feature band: 19.2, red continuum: 22.6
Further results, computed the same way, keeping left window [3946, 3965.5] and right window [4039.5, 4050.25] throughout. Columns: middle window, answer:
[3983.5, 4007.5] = -1.0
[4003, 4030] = -2.8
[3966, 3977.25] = 3.2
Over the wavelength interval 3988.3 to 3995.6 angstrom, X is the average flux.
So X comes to 19.6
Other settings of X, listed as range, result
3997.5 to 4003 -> 19.6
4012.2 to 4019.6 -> 22.3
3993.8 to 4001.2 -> 19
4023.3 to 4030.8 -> 22.1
